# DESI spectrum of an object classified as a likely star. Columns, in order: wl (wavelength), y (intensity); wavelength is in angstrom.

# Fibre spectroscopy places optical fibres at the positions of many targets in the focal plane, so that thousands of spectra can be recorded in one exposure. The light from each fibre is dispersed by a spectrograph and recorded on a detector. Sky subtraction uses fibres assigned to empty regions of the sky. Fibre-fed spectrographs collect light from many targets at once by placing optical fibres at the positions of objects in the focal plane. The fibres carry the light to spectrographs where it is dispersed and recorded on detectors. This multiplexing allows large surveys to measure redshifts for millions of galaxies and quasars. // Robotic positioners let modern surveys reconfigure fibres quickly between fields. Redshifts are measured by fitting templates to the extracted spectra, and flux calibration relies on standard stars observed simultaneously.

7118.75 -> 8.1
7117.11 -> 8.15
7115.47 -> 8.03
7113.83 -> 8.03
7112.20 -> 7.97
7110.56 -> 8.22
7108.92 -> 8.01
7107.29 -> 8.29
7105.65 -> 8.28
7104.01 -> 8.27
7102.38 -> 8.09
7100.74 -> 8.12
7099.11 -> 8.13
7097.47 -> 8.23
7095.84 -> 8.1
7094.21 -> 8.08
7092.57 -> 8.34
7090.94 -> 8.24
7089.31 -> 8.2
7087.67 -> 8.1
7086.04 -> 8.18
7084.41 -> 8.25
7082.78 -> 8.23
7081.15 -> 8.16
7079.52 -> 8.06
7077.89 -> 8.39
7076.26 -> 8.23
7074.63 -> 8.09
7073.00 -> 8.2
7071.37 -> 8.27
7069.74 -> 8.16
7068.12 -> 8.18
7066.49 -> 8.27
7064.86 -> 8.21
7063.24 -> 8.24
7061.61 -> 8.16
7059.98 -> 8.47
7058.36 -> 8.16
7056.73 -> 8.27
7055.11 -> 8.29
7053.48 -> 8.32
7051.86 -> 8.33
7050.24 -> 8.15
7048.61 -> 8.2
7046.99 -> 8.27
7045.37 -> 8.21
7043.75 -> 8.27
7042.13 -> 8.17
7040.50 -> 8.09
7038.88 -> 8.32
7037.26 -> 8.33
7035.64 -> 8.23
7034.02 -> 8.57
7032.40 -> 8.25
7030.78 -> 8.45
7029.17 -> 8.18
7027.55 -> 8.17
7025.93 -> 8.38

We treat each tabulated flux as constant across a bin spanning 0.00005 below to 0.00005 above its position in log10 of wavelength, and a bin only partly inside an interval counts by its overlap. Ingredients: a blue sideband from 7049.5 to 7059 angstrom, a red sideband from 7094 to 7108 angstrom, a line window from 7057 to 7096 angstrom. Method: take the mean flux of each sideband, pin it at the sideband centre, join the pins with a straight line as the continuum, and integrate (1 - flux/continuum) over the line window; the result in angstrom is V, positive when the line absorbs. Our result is 0.1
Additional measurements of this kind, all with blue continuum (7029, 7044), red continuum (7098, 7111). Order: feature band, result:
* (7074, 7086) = 0.02 angstrom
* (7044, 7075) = 0.06 angstrom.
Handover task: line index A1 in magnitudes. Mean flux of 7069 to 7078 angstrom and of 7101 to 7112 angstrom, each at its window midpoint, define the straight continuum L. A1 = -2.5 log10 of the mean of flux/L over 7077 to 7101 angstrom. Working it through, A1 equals 0.00 mag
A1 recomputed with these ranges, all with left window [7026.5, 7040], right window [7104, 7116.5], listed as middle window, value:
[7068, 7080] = 0.00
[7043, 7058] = 0.00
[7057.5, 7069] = 0.00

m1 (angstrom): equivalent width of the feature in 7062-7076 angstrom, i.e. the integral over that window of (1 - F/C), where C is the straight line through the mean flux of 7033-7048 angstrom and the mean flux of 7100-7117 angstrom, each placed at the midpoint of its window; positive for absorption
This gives 0.0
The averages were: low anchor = 8.27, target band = 8.2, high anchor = 8.13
